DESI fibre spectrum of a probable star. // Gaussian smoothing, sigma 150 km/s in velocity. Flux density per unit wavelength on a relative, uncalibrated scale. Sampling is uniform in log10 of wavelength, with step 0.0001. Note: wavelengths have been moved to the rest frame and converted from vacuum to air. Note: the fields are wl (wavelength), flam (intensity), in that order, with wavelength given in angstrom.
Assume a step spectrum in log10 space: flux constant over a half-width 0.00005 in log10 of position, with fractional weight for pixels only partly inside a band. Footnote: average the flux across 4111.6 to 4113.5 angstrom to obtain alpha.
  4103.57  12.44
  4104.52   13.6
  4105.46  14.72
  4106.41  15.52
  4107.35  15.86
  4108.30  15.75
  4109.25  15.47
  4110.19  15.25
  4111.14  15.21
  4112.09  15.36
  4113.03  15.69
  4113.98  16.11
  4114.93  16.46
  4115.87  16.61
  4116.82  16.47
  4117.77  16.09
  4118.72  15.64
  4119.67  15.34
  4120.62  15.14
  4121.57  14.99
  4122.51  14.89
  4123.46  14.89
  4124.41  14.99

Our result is 15.6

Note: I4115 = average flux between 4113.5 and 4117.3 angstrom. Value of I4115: 16.4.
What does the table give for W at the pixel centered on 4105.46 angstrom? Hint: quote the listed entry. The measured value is 14.72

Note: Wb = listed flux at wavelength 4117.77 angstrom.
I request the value 16.09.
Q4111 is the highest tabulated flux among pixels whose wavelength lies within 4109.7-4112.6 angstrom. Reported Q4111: 15.36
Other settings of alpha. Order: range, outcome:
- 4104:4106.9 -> 14.6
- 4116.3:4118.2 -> 16.3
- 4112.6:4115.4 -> 16.1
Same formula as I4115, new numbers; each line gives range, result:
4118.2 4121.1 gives 15.4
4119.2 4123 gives 15.1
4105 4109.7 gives 15.4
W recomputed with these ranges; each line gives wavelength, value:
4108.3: 15.75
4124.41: 14.99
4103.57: 12.44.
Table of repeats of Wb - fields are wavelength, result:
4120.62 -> 15.14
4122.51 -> 14.89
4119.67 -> 15.34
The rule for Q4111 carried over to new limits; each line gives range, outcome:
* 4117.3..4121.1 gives 16.09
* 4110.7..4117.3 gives 16.61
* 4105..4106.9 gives 15.52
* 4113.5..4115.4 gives 16.46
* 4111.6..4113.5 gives 15.69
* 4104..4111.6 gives 15.86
